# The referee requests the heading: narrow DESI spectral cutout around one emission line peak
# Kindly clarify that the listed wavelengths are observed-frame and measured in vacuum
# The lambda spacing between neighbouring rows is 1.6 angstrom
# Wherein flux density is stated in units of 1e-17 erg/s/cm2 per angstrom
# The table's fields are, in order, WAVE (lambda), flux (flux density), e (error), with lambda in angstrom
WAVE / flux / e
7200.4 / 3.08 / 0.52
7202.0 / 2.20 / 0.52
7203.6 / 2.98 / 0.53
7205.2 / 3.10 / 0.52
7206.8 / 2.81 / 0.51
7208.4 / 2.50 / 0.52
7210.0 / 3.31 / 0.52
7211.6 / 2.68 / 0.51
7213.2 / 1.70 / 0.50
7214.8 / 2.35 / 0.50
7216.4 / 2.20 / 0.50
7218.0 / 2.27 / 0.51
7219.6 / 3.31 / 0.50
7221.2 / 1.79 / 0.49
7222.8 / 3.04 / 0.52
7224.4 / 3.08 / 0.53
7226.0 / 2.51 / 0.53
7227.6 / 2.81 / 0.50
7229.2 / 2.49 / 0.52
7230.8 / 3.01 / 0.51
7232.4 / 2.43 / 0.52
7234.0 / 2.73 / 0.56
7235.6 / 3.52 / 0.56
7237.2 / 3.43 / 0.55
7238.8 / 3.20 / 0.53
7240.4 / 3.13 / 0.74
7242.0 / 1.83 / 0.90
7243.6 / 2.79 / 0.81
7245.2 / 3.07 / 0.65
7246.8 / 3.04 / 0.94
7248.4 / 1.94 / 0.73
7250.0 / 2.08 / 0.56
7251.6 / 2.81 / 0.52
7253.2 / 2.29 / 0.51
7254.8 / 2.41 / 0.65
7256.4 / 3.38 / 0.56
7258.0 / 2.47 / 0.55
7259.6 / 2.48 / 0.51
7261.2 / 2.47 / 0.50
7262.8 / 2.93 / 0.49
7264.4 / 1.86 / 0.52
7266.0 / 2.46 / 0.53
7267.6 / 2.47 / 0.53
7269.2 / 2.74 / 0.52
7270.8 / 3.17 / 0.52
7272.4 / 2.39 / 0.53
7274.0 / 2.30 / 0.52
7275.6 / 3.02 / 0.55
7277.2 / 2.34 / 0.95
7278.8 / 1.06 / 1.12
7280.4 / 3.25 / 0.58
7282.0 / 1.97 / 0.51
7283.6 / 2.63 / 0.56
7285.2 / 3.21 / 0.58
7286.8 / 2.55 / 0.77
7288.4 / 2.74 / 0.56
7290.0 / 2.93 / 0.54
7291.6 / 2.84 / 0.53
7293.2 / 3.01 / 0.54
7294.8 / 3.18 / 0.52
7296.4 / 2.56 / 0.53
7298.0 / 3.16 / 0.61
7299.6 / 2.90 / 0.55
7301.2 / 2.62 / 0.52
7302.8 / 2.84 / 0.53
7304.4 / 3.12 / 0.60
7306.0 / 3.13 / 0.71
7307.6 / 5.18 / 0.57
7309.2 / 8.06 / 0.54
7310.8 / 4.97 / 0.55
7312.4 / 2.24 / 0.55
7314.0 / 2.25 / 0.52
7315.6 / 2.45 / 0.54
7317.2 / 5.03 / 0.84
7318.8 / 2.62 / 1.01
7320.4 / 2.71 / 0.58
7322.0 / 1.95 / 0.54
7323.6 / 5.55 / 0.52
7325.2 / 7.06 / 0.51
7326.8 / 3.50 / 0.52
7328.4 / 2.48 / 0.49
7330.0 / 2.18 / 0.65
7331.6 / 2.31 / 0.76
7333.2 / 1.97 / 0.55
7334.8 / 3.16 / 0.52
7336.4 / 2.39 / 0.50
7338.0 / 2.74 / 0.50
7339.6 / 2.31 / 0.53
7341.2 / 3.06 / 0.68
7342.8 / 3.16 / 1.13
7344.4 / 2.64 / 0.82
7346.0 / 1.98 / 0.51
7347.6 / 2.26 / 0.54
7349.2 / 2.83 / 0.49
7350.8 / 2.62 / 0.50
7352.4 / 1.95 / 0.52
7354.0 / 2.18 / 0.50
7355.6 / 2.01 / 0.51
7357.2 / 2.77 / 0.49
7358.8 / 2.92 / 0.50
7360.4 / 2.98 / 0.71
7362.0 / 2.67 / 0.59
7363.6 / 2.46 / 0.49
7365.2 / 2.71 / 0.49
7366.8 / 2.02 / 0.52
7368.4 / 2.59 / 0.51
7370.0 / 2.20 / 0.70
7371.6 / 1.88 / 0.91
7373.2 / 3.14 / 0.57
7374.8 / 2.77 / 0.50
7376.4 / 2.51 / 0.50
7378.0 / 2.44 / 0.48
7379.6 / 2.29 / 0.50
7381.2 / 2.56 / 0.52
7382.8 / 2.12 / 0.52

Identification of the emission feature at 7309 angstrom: [S II] 6716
